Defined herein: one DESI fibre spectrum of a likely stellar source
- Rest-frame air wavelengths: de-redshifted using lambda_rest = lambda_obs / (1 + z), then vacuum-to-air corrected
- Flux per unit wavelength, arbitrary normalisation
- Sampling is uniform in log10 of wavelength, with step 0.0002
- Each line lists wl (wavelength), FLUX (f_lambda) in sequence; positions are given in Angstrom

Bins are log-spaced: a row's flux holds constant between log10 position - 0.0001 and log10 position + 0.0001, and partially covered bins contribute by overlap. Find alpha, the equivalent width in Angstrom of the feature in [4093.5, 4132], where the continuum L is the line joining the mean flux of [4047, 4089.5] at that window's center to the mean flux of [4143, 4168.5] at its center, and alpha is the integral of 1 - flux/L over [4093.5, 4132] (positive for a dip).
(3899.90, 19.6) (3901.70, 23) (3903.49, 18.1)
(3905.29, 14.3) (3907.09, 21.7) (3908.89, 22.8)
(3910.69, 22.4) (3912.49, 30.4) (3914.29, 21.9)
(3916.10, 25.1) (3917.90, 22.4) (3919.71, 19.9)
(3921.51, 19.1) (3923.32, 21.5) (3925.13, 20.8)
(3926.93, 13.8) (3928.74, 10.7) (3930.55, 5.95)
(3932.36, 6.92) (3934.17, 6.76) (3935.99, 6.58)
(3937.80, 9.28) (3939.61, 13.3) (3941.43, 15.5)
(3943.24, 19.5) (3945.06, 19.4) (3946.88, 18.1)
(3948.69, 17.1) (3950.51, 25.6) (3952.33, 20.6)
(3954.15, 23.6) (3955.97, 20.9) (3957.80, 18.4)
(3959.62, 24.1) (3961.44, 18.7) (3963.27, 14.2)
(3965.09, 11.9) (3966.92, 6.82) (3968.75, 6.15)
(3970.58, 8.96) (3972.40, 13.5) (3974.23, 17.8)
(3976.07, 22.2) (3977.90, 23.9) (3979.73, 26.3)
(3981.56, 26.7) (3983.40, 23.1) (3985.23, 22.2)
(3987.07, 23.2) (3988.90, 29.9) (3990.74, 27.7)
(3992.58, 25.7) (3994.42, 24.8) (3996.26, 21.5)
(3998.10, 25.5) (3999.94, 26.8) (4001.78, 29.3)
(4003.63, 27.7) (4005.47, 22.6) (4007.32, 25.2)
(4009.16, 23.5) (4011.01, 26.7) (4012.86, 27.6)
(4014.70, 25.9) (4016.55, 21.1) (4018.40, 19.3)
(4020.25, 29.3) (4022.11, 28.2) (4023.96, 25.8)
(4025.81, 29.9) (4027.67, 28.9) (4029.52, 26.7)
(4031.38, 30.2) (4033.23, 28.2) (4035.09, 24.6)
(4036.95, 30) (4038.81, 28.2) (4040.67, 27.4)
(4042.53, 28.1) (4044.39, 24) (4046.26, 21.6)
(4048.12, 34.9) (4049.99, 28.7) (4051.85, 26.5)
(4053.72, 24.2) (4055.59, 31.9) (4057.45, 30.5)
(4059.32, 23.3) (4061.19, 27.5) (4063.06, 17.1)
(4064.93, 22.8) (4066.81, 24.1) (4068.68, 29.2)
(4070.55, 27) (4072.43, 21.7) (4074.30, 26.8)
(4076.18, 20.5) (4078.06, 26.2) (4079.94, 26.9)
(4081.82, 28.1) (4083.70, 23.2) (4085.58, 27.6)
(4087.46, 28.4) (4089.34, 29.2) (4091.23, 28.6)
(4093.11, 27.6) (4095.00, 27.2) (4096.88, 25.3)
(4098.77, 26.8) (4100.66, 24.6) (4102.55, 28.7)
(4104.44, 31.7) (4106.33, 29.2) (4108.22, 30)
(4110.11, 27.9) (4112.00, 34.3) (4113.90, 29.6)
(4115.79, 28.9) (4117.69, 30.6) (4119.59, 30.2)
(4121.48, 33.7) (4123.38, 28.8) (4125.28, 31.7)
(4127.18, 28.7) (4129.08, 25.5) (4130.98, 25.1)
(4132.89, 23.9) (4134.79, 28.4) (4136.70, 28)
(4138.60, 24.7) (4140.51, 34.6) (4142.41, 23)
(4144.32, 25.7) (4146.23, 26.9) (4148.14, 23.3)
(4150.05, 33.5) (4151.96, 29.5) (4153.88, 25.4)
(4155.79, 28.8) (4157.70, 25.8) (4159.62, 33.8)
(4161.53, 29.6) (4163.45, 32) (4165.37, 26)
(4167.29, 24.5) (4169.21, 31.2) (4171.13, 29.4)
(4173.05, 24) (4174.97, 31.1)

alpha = -2.5 Angstrom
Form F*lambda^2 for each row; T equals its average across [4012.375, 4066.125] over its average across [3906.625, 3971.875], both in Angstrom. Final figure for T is 1.66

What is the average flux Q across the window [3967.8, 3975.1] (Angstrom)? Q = 11.6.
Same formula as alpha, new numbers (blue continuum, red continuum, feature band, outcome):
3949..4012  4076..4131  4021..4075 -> -3.43 Angstrom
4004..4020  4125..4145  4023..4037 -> -1.79 Angstrom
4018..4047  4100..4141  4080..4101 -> 0.97 Angstrom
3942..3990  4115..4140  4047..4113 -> -3.45 Angstrom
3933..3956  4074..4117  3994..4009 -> -3.41 Angstrom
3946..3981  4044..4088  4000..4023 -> -4.16 Angstrom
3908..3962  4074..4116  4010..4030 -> -2.68 Angstrom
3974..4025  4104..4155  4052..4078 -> 1.59 Angstrom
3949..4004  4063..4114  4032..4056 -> -2.80 Angstrom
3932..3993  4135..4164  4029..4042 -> -3.45 Angstrom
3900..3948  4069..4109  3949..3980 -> 3.08 Angstrom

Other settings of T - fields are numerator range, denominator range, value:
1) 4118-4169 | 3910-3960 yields 1.76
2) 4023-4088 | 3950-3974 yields 1.71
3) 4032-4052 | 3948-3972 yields 1.73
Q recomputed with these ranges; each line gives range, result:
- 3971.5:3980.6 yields 20.7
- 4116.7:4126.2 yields 31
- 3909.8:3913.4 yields 26.4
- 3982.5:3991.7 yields 25.2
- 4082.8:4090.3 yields 27.1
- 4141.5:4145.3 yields 24.4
